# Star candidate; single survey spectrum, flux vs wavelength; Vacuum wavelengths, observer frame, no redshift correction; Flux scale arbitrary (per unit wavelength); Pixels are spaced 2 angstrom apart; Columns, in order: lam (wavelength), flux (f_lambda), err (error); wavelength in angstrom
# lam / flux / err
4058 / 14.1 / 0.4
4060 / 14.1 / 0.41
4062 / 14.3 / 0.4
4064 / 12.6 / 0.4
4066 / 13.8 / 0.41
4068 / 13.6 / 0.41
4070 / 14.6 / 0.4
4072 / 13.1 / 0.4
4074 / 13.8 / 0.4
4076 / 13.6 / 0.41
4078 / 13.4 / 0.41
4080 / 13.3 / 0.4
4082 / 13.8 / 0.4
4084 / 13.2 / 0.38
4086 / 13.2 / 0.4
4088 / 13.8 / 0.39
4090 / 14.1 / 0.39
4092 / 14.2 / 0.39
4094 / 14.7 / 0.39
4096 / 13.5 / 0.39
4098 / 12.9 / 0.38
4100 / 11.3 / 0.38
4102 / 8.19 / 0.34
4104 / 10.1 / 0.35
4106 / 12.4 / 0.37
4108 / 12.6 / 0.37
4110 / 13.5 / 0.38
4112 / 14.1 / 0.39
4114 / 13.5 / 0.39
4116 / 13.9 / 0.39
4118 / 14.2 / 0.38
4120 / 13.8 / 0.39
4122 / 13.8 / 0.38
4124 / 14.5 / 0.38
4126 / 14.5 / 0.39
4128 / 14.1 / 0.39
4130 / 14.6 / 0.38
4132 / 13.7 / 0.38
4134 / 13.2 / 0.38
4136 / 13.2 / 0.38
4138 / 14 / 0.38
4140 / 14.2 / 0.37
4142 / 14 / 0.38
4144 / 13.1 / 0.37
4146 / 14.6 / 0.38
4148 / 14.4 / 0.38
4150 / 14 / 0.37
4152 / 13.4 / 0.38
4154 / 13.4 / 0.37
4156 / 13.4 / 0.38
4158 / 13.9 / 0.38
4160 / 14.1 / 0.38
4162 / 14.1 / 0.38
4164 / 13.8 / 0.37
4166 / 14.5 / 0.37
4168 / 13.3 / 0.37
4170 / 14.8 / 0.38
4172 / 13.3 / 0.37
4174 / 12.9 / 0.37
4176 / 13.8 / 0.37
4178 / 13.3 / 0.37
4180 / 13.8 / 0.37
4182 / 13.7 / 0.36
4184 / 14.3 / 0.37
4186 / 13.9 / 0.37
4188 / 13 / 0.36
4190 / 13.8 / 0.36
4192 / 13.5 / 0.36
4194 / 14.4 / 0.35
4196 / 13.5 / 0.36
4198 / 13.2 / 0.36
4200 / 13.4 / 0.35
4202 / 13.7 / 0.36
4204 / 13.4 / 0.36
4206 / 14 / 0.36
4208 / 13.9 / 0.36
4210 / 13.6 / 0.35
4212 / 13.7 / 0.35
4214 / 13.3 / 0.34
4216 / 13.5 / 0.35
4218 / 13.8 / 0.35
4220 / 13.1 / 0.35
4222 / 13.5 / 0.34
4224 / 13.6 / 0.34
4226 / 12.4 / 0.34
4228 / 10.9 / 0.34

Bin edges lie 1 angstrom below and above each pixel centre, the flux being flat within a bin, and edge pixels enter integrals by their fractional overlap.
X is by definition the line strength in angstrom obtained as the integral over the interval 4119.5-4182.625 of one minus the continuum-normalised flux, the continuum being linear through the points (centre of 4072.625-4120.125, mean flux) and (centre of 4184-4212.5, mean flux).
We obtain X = -2.1 angstrom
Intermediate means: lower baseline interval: 13.1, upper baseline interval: 13.7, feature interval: 13.9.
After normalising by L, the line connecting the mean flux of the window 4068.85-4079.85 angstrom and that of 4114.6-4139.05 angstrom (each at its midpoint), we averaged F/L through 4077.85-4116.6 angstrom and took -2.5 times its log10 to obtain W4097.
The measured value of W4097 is 0.07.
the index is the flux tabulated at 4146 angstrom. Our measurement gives 14.6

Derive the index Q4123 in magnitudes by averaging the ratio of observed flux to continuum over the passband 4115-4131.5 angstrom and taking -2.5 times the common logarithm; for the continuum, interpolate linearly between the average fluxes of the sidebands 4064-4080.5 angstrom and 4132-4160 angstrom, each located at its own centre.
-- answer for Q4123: -0.03 mag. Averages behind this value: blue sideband 13.6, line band 14.2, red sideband 13.8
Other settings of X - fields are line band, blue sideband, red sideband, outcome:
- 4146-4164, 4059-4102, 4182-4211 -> -0.4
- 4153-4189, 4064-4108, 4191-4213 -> -0.6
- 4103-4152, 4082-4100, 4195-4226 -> -0.4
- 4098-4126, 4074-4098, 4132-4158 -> 1.8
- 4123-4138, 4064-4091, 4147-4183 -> -0.3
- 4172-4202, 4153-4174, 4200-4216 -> 0.3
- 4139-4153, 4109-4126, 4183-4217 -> -0.1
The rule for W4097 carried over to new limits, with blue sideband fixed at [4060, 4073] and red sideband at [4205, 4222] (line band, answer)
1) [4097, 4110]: 0.20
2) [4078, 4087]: 0.03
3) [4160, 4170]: -0.03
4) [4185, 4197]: -0.01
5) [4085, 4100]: 0.01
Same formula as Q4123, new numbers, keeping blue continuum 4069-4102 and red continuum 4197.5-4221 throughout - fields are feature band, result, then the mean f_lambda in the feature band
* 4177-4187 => -0.023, 13.8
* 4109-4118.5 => -0.033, 13.8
